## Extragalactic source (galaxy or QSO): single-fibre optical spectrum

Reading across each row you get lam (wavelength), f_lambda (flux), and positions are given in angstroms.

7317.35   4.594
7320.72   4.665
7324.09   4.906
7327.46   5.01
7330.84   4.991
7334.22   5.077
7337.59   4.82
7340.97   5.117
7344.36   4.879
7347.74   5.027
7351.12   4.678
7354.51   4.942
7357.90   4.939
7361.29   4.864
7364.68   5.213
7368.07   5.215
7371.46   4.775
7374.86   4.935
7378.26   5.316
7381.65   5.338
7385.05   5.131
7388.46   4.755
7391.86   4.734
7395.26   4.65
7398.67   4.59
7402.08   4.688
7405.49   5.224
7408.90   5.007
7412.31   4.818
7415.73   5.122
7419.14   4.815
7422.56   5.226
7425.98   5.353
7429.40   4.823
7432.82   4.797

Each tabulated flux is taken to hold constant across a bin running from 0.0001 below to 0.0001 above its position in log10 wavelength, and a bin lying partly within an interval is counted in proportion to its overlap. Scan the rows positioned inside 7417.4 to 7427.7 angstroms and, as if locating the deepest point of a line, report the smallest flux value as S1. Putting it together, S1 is 4.815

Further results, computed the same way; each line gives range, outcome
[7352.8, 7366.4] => 4.864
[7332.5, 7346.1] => 4.82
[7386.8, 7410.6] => 4.59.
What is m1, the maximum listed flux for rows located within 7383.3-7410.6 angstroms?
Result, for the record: 5.224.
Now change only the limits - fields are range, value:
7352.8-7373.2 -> 5.215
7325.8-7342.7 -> 5.117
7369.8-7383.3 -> 5.338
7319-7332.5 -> 5.01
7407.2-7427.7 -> 5.353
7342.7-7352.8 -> 5.027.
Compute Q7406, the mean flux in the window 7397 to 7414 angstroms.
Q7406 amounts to 4.87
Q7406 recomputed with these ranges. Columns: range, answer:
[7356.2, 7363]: 4.9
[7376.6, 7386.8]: 5.26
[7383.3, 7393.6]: 4.87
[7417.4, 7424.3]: 5.02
